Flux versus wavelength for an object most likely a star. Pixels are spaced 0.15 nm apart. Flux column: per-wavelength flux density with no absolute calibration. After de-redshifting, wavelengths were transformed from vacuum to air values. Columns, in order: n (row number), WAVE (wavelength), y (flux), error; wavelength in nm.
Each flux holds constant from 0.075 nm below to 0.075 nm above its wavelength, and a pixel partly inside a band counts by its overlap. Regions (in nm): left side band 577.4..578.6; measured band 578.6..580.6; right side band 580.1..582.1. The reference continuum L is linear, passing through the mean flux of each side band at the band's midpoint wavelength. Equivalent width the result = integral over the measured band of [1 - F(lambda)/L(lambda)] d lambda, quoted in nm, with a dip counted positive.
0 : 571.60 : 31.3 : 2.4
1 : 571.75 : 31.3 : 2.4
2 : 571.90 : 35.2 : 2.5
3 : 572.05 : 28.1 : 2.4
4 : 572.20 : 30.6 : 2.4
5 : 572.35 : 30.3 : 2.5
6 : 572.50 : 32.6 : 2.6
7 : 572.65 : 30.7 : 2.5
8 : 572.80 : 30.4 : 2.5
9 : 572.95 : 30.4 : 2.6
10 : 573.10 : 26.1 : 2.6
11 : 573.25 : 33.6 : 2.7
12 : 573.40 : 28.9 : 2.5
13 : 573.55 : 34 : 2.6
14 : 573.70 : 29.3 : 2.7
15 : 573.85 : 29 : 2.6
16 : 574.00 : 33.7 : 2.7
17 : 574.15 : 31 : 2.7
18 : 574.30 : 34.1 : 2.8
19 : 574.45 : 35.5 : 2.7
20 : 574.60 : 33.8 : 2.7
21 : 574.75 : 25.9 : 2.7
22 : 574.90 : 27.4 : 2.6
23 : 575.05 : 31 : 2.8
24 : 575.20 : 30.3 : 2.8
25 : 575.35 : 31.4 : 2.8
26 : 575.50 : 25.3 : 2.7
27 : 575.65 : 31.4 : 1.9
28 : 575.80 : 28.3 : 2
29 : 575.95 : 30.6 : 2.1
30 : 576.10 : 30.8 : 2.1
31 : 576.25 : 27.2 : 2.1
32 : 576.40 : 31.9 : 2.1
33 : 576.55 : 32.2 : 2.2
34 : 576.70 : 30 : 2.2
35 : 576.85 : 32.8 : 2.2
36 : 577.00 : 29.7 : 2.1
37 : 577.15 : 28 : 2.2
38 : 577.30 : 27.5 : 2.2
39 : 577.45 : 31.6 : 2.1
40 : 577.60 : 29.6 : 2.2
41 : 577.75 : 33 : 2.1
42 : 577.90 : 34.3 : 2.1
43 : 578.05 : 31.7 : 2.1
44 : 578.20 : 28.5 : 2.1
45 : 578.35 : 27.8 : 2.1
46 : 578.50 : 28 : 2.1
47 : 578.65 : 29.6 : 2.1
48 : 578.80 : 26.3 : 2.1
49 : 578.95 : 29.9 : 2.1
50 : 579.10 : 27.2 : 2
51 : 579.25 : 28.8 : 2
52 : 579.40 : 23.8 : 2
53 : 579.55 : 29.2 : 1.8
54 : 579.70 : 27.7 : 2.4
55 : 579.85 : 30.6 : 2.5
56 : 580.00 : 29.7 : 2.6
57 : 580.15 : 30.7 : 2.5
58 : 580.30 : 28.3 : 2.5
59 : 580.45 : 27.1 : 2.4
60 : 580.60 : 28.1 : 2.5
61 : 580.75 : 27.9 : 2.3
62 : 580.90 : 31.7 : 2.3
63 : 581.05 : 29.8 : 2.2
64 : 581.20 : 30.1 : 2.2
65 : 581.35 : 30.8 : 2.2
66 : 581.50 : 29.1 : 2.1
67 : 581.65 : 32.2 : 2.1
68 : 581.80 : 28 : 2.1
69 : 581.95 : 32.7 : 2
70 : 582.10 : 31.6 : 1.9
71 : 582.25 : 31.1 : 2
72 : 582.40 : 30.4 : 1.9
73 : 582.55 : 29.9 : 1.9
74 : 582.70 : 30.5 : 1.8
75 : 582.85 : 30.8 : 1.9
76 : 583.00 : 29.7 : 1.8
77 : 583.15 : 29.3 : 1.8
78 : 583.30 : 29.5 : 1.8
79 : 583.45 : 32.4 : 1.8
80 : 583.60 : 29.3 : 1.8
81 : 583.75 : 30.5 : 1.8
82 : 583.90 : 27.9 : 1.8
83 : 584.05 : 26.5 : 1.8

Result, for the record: 0.12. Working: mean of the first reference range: 30.5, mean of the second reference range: 29.8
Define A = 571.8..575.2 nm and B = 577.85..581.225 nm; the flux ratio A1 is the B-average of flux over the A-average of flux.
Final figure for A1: 0.93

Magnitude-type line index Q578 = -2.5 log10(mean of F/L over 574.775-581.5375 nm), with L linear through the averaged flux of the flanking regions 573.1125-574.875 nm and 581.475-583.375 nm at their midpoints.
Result 0.05 mag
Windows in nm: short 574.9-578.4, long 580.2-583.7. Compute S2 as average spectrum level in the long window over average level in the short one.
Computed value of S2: 1.00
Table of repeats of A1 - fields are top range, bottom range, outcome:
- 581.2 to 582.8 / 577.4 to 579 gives 1.02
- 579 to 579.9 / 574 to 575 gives 0.89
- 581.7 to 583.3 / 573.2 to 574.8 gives 0.96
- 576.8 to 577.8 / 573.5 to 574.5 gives 0.94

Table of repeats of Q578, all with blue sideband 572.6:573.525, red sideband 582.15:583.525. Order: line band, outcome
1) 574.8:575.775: 0.03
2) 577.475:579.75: 0.05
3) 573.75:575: -0.04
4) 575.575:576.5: 0.01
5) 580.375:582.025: 0.02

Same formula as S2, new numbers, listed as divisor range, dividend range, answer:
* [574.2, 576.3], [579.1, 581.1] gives 0.95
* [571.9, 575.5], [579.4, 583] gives 0.97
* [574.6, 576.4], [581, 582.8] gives 1.04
